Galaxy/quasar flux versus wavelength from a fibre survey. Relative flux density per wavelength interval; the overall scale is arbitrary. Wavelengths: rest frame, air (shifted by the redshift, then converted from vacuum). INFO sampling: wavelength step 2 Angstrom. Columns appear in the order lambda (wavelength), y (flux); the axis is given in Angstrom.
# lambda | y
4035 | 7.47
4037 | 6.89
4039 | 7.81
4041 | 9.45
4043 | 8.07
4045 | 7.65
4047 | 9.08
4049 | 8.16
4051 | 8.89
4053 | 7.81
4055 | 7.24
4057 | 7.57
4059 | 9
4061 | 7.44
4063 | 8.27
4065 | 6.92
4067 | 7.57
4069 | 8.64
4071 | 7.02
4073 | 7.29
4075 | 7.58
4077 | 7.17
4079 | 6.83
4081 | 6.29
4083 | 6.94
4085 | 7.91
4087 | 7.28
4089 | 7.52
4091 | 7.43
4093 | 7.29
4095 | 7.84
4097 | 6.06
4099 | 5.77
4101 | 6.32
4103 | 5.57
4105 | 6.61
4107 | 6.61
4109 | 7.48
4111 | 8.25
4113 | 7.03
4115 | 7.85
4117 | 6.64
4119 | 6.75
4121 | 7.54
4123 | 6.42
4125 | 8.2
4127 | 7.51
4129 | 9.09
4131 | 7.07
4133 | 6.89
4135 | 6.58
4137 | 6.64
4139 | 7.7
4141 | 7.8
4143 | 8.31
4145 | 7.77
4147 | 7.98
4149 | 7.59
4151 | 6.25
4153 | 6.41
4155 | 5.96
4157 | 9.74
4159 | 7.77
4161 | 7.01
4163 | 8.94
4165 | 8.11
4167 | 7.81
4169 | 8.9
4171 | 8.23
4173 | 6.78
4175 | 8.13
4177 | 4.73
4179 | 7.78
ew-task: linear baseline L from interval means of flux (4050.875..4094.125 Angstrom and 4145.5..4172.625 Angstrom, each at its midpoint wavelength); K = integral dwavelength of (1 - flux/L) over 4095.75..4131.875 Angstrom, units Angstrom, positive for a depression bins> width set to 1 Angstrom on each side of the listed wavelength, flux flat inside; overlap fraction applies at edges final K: 2.7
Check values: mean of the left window 7.51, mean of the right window 7.72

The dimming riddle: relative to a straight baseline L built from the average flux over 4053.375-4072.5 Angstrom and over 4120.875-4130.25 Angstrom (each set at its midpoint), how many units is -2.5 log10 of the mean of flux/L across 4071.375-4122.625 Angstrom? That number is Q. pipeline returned 0.106 mag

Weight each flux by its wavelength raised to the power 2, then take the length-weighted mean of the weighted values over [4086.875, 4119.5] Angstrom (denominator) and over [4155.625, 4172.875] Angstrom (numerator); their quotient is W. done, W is 1.21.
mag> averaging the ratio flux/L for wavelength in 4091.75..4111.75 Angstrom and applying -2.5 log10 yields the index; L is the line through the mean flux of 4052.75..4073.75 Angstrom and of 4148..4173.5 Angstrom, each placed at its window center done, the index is 0.139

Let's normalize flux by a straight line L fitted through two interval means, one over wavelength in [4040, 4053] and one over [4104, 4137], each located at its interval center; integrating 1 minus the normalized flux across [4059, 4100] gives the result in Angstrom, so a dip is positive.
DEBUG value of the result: 3.4 Angstrom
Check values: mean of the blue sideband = 8.49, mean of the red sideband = 7.26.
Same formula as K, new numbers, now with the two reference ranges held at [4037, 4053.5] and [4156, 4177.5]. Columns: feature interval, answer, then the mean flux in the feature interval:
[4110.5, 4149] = 2.7 Angstrom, 7.47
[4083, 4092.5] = 0.8 Angstrom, 7.46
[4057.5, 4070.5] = 0.5 Angstrom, 7.92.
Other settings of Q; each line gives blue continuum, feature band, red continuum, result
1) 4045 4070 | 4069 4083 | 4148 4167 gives 0.12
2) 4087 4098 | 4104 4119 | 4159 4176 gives 0.04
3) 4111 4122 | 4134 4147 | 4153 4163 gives 0.00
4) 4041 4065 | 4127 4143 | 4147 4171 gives 0.05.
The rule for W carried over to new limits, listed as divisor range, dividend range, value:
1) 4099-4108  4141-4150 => 1.30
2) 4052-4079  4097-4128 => 0.93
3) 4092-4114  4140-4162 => 1.13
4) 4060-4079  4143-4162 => 1.03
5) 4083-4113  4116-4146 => 1.07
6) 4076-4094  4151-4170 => 1.12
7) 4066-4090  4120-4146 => 1.05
